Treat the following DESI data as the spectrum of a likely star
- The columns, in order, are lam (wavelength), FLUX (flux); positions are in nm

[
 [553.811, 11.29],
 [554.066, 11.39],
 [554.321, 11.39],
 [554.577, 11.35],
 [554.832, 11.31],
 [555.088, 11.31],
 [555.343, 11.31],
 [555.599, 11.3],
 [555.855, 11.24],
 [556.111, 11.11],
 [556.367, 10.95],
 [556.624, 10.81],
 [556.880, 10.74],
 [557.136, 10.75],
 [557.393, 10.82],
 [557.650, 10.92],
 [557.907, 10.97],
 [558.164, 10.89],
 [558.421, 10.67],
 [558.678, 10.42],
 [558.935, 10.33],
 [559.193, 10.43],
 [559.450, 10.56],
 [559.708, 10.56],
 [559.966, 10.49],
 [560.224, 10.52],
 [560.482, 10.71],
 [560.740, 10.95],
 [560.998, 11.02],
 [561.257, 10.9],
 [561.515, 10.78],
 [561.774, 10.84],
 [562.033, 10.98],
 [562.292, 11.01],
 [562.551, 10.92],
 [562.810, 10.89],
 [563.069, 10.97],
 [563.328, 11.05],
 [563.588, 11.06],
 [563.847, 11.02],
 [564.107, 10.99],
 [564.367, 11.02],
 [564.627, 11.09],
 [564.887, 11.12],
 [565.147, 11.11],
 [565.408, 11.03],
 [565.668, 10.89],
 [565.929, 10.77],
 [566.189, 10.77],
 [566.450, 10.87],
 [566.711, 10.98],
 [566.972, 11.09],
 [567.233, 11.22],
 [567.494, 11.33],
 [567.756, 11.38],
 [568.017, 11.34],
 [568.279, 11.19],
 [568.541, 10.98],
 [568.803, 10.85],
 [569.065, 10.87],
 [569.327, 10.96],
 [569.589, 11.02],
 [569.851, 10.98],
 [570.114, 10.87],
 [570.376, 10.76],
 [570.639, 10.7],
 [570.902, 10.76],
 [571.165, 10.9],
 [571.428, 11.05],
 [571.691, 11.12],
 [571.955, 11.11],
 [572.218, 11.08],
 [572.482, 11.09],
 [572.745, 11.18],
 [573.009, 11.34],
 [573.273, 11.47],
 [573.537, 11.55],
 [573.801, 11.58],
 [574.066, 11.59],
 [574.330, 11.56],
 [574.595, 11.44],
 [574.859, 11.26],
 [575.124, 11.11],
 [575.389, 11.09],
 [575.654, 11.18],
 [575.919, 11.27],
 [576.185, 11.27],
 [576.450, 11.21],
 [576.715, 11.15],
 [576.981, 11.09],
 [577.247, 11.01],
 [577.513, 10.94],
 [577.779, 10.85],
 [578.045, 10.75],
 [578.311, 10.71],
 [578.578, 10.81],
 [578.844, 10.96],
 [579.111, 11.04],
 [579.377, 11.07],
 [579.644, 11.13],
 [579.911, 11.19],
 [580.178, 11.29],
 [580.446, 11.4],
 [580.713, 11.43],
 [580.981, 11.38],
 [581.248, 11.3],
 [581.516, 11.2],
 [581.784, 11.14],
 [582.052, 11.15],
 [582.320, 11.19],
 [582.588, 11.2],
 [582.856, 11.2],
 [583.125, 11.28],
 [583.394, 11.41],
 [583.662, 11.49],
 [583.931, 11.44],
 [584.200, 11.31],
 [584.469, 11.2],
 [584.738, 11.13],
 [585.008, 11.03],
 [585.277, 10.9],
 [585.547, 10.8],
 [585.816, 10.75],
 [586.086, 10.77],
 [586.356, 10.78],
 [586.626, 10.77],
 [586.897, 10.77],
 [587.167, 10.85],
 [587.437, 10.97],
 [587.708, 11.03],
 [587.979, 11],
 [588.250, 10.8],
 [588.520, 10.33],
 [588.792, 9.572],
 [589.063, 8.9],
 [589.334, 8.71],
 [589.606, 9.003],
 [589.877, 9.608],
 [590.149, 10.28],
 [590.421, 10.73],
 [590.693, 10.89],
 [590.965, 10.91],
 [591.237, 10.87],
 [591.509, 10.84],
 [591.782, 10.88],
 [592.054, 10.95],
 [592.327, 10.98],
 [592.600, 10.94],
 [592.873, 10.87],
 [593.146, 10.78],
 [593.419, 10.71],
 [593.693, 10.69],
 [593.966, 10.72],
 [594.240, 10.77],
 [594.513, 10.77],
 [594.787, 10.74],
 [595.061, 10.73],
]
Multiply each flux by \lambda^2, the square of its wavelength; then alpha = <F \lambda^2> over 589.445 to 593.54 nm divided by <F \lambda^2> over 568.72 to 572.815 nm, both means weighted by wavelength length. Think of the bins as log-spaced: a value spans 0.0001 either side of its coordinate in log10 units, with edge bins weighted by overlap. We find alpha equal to 1.0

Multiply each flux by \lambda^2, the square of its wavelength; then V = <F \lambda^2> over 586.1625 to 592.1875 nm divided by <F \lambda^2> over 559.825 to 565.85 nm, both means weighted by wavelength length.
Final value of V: 1.05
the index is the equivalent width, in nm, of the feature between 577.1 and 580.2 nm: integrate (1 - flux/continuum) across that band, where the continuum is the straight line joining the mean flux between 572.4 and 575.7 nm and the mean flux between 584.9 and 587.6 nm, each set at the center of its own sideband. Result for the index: 0.053 nm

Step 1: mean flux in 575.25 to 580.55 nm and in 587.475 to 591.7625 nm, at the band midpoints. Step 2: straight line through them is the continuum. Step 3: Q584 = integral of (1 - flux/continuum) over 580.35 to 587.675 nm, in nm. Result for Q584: -0.32 nm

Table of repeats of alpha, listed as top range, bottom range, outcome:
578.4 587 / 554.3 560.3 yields 1.12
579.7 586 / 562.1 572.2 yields 1.08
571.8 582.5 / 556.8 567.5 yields 1.09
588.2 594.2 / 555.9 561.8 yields 1.08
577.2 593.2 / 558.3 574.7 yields 1.05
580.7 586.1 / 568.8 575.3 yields 1.04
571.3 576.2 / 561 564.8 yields 1.07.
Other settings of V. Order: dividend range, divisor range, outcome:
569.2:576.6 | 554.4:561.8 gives 1.08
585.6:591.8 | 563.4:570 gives 1.02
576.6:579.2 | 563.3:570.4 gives 1.03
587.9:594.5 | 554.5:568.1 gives 1.06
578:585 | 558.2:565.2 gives 1.11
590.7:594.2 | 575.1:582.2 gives 1.02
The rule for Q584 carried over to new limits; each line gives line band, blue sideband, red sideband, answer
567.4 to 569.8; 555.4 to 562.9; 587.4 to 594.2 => -0.086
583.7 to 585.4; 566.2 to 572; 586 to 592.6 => -0.094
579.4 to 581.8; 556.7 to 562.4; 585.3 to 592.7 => -0.158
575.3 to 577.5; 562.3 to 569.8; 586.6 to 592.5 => -0.078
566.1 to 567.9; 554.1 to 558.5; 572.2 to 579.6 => 0.003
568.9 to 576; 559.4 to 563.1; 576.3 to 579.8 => -0.141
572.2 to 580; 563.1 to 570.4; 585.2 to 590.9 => -0.304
